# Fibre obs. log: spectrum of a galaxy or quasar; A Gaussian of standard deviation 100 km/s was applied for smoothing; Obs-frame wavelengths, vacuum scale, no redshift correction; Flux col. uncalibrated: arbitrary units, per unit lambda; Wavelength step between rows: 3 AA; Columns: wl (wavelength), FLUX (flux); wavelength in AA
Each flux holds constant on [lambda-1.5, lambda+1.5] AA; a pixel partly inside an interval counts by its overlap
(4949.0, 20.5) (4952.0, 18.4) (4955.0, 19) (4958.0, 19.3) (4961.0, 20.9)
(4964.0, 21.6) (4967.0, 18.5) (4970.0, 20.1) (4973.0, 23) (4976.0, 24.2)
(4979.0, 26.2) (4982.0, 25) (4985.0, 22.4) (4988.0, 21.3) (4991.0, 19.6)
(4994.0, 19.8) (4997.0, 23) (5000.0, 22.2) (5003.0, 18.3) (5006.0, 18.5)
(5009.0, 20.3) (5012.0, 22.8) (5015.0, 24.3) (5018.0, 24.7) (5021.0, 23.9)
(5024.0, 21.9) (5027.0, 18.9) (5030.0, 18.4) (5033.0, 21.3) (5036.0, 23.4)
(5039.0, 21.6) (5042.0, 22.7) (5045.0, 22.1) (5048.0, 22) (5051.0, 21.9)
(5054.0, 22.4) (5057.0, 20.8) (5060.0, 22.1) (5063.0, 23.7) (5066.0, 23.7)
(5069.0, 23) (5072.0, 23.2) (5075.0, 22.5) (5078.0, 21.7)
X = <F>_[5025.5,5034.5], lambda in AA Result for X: 19.5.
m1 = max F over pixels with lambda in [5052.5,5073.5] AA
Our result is 23.7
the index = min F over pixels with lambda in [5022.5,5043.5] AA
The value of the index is 18.4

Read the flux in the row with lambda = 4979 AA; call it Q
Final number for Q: 26.2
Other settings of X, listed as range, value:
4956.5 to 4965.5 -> 20.6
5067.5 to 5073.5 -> 23.1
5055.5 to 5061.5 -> 21.5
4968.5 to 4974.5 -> 21.6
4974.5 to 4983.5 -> 25.1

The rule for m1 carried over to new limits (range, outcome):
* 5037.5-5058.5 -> 22.7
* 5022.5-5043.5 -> 23.4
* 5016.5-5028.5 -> 24.7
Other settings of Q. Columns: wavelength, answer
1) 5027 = 18.9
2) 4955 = 19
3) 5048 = 22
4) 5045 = 22.1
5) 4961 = 20.9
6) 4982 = 25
